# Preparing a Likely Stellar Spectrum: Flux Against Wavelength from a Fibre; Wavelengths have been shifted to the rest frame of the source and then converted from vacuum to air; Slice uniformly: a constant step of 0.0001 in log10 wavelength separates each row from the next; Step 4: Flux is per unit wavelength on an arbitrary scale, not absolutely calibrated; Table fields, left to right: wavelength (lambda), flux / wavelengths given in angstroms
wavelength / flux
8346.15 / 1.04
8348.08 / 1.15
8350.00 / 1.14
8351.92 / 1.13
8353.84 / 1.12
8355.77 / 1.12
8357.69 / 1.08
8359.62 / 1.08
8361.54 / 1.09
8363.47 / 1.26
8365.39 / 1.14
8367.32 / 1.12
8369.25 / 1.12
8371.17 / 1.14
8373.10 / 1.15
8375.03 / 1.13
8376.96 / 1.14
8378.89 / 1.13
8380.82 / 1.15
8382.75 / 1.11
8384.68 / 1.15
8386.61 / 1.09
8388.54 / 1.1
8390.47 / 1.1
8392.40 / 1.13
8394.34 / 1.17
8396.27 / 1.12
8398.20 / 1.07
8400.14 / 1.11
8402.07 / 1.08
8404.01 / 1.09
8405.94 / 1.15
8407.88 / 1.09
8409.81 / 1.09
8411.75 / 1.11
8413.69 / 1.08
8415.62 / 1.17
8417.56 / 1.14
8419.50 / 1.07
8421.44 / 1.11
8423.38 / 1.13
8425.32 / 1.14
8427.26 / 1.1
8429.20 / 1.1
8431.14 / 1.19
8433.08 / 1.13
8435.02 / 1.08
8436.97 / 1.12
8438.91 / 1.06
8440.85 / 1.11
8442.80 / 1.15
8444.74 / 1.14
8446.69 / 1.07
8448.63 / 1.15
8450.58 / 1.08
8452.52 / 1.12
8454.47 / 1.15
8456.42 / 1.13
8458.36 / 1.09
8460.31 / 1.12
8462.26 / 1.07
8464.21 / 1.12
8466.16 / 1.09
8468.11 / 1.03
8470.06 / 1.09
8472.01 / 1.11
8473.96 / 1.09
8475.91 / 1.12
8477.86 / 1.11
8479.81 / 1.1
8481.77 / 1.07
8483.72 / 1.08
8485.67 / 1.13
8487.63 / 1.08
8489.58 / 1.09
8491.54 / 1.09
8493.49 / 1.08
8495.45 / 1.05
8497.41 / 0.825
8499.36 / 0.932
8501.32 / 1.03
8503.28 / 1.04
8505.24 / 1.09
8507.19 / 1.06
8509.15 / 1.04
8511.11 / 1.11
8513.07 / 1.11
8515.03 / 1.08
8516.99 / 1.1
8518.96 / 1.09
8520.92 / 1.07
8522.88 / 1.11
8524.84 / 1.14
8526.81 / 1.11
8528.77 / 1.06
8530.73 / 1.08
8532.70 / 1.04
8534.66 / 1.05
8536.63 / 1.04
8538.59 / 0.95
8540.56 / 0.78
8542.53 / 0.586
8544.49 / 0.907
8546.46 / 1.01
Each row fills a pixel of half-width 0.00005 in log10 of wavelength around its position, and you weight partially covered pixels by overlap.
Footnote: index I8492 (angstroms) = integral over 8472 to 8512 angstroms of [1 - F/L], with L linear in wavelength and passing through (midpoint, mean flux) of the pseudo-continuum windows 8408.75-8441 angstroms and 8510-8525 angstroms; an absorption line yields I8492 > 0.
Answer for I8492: 1.48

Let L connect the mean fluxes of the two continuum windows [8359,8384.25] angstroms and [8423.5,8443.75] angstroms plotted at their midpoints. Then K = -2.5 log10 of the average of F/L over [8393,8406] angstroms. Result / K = 0.02 mag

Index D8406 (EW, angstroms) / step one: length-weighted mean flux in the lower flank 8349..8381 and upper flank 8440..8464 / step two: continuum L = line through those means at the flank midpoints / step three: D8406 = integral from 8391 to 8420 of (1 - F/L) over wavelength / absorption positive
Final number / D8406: 0.3 angstroms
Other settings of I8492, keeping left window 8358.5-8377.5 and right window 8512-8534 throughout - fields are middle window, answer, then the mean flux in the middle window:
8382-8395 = 0.1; 1.12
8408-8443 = 0.1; 1.11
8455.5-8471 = 0.2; 1.09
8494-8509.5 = 1.2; 1.01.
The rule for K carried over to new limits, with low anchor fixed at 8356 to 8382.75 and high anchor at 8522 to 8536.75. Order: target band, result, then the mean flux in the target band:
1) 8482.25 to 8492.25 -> 0.00 mag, 1.09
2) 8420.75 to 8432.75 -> -0.02 mag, 1.13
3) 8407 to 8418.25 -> 0.00 mag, 1.11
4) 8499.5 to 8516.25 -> 0.02 mag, 1.06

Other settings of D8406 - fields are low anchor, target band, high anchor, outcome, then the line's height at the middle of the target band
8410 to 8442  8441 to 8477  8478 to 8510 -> -0.8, 1.08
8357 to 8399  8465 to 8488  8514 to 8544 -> -0.8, 1.06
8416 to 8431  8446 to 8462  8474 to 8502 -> -0.3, 1.09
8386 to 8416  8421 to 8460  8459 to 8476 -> -0.7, 1.1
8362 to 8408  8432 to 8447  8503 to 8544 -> -0.3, 1.09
